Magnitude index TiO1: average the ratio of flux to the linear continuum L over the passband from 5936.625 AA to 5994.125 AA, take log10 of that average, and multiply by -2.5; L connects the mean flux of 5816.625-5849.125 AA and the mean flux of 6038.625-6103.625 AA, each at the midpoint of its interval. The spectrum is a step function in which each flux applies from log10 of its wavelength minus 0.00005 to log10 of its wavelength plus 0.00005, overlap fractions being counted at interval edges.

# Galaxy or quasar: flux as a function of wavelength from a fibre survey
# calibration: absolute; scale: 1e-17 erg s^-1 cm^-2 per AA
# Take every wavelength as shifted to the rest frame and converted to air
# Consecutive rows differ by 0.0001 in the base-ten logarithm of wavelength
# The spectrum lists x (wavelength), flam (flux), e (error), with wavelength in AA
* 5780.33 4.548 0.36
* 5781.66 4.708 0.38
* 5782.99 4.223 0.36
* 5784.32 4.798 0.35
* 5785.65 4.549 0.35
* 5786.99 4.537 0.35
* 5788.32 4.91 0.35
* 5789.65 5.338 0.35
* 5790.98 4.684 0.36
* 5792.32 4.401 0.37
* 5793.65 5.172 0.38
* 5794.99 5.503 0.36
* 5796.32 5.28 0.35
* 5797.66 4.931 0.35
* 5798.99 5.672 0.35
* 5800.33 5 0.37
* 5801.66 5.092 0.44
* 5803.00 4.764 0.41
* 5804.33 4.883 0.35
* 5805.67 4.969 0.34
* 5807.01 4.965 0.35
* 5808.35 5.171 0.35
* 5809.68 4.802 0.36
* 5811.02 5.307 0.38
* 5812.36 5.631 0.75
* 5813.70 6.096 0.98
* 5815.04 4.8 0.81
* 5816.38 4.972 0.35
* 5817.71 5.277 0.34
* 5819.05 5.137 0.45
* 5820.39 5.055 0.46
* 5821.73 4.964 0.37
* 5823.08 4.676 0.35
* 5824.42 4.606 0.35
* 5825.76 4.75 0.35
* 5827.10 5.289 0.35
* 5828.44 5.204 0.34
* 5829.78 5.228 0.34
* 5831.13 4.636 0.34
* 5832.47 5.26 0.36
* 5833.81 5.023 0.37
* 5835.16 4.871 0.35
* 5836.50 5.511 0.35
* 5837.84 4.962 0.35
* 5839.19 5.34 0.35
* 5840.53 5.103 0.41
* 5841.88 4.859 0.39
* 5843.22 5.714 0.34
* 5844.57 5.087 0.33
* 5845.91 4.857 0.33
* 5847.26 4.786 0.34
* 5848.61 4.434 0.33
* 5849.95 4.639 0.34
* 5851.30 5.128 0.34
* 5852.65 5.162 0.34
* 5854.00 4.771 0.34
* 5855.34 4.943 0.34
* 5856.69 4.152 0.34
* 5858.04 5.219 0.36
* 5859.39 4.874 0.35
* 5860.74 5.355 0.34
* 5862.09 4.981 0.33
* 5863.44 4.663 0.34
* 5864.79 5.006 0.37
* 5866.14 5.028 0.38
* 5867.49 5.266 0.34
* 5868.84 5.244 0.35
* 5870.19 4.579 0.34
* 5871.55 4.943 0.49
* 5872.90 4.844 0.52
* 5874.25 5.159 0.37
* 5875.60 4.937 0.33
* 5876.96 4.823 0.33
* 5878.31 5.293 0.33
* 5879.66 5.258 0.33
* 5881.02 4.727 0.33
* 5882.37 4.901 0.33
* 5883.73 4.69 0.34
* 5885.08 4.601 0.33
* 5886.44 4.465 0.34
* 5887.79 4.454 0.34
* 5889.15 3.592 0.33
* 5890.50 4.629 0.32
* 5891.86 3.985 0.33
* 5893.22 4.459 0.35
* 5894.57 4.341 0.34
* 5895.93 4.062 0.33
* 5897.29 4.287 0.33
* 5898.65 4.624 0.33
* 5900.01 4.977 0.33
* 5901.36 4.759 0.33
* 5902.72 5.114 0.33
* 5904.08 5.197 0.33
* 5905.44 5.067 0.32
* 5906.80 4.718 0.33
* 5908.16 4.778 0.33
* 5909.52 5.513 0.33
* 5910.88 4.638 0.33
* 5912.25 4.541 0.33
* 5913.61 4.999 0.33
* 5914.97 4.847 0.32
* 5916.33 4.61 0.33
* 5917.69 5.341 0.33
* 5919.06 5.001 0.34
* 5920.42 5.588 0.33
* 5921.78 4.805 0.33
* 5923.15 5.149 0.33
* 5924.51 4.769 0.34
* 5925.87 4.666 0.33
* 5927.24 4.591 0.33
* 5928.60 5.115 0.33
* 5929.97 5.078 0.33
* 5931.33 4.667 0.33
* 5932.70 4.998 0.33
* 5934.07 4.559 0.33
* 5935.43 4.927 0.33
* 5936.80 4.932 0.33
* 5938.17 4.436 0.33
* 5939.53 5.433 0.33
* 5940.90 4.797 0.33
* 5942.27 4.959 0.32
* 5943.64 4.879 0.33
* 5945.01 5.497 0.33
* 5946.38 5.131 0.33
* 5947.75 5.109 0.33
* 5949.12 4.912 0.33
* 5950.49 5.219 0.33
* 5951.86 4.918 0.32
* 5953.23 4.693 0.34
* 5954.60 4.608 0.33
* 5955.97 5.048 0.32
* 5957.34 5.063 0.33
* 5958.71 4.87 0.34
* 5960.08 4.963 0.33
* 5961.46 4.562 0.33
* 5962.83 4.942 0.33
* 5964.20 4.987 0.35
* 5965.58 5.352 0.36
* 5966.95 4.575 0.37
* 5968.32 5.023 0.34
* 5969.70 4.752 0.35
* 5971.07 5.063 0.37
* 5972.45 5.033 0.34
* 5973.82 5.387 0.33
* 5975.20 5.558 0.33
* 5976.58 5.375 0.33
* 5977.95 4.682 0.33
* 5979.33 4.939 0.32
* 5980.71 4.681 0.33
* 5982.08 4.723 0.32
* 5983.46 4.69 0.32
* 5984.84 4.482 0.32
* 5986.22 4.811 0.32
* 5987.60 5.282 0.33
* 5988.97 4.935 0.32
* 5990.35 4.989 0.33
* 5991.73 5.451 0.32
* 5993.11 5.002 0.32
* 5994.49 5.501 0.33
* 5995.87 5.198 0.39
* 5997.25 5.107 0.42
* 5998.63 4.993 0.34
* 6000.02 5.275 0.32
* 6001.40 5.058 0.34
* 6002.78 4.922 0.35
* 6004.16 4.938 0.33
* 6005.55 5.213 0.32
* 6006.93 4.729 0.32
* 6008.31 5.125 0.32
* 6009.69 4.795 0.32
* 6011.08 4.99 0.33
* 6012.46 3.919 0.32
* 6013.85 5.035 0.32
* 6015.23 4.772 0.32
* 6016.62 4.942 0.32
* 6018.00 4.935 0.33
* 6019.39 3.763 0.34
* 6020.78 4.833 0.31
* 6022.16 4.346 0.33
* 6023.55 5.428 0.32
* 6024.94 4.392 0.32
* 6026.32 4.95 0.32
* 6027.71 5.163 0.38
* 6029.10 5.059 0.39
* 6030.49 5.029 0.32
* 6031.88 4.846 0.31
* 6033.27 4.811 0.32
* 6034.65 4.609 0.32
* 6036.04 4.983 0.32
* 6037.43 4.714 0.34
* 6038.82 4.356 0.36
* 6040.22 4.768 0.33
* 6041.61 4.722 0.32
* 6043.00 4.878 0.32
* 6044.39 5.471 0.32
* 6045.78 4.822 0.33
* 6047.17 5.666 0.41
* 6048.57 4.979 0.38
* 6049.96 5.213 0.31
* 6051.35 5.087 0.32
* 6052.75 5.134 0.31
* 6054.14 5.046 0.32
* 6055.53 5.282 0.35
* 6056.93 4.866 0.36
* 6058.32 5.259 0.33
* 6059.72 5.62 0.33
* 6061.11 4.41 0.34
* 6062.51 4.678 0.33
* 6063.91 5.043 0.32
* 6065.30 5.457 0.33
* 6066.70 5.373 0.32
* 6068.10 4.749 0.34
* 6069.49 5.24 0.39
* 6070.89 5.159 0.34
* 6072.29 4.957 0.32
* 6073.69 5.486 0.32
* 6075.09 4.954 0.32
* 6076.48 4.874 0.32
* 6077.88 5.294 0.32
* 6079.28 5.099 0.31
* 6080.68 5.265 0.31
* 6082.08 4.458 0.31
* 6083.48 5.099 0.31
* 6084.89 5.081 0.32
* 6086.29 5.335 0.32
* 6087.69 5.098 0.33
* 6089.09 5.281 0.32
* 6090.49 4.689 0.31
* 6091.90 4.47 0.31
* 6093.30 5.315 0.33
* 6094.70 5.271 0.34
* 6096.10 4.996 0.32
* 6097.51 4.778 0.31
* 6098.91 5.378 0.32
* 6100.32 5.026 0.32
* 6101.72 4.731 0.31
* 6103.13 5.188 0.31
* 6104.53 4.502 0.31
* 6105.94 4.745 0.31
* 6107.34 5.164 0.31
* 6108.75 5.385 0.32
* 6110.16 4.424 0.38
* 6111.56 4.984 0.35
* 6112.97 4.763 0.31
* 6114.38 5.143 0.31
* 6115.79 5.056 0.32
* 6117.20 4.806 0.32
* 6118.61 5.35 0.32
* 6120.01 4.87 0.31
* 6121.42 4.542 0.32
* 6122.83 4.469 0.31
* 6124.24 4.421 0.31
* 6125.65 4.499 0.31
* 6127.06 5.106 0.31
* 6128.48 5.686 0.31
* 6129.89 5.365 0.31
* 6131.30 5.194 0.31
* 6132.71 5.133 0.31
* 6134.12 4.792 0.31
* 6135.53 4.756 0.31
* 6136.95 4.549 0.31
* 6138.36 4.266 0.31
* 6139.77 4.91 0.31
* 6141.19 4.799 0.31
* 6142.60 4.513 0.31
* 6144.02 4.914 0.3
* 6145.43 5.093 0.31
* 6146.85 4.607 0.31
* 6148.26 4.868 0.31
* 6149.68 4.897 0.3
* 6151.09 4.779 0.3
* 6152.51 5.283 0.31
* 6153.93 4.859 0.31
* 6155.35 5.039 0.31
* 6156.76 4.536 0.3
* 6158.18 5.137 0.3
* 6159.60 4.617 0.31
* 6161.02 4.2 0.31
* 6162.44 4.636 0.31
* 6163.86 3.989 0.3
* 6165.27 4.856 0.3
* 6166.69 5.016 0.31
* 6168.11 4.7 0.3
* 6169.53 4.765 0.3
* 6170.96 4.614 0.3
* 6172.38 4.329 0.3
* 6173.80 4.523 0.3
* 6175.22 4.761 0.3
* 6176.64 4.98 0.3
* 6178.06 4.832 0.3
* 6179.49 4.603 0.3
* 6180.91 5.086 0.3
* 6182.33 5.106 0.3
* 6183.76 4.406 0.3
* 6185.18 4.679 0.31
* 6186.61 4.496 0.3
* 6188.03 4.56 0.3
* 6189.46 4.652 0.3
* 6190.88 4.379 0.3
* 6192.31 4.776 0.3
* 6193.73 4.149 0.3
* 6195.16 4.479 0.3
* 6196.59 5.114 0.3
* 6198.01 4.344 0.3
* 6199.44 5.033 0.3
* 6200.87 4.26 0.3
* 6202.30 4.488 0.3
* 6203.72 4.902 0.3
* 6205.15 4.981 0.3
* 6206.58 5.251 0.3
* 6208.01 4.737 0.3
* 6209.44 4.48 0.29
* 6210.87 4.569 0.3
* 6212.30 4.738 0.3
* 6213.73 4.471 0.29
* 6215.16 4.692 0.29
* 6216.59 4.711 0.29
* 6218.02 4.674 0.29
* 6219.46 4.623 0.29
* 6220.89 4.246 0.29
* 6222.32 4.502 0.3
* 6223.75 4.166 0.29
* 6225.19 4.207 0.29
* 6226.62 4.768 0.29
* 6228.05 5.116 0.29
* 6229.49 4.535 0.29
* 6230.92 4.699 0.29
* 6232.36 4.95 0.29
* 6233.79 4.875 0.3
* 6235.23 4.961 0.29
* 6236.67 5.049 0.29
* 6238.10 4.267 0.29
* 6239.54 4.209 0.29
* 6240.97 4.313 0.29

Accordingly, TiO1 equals 0.02 mag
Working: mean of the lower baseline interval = 5.03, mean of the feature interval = 4.97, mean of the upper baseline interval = 5.06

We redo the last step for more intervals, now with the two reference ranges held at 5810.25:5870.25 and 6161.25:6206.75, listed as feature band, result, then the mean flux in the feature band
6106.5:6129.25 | -0.04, 4.92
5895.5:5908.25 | 0.04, 4.77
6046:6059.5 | -0.08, 5.17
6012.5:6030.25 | 0.02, 4.77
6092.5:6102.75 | -0.07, 5.07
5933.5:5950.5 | -0.01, 4.98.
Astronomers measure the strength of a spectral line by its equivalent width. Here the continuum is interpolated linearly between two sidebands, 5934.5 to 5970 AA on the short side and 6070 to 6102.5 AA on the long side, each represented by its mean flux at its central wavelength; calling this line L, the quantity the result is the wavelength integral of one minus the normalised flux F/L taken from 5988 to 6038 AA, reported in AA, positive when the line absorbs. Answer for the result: 0.8 AA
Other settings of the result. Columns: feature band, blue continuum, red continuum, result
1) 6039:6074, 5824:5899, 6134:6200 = -2.4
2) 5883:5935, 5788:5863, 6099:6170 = 2.5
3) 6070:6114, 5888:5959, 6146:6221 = -2.5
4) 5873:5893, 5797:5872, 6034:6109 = 1.4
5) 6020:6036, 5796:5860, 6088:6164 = 0.2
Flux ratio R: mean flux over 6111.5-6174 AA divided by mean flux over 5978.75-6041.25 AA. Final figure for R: 1.0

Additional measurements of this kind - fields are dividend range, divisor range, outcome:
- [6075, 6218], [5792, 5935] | 0.98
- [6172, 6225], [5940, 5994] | 0.93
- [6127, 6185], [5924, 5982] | 0.97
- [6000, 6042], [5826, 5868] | 0.96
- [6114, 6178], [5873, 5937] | 1.00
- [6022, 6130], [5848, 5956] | 1.03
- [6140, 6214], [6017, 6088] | 0.95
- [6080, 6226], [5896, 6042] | 0.97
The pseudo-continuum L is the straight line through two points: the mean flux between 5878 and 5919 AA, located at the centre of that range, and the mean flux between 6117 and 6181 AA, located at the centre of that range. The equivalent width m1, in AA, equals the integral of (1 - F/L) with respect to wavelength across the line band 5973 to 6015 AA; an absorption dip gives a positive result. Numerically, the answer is -2.2 AA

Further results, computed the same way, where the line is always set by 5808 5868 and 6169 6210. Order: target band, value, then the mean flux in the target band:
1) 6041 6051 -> -0.6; 5.11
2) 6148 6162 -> -0.3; 4.81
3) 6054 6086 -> -1.9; 5.08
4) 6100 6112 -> -0.3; 4.9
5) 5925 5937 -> 0.3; 4.83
